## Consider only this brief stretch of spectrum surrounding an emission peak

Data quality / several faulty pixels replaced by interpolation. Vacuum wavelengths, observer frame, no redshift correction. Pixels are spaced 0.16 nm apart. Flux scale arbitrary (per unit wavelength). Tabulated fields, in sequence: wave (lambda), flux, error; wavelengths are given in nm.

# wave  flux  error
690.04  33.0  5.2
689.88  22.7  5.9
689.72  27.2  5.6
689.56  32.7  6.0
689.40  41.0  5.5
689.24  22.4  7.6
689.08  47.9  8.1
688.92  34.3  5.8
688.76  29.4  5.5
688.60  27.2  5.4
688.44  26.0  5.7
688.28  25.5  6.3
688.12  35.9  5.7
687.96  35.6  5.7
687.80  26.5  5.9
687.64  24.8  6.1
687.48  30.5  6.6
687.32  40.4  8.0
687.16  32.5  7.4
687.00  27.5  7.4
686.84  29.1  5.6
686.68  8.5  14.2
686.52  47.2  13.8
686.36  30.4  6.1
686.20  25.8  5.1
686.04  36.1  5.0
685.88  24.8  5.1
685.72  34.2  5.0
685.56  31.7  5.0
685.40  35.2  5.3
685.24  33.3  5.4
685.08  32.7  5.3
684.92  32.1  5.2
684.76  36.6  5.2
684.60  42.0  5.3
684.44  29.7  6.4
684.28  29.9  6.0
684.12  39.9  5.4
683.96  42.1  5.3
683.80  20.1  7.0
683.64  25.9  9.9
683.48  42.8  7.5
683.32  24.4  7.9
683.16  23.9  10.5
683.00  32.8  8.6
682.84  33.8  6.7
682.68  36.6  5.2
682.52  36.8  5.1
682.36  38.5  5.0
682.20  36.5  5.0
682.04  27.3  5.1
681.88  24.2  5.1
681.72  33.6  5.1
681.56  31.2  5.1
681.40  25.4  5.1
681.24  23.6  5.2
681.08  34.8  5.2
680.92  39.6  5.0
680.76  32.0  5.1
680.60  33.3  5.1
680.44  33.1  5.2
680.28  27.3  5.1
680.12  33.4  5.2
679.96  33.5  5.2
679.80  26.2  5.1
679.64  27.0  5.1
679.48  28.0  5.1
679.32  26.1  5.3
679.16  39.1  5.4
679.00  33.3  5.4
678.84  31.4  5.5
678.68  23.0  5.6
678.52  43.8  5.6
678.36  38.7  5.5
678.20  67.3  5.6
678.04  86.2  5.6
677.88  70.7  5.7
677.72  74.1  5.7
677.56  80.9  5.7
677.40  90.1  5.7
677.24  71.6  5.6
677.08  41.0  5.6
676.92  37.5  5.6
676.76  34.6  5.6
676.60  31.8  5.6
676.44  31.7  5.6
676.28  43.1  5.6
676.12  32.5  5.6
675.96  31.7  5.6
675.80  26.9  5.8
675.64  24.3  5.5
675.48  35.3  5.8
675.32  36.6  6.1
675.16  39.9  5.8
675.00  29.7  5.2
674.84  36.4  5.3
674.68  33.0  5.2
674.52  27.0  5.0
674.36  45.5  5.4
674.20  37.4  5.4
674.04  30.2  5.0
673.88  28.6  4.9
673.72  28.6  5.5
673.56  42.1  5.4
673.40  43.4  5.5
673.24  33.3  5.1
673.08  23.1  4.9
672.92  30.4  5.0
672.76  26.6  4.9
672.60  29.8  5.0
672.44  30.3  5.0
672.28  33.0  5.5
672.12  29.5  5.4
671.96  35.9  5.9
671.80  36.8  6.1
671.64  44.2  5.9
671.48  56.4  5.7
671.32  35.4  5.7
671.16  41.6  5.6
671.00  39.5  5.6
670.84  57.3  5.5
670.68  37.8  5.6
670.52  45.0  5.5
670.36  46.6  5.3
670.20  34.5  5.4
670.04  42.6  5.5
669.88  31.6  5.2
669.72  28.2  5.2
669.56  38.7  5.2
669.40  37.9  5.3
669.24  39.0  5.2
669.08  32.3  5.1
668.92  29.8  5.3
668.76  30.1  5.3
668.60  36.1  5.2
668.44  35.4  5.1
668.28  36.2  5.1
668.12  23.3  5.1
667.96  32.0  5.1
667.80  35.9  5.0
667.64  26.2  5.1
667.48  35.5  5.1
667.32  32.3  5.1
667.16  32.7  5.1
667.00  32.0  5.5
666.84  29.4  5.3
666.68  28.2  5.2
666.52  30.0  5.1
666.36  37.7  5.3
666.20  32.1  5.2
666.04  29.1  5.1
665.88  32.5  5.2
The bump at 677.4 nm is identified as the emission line [O III]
